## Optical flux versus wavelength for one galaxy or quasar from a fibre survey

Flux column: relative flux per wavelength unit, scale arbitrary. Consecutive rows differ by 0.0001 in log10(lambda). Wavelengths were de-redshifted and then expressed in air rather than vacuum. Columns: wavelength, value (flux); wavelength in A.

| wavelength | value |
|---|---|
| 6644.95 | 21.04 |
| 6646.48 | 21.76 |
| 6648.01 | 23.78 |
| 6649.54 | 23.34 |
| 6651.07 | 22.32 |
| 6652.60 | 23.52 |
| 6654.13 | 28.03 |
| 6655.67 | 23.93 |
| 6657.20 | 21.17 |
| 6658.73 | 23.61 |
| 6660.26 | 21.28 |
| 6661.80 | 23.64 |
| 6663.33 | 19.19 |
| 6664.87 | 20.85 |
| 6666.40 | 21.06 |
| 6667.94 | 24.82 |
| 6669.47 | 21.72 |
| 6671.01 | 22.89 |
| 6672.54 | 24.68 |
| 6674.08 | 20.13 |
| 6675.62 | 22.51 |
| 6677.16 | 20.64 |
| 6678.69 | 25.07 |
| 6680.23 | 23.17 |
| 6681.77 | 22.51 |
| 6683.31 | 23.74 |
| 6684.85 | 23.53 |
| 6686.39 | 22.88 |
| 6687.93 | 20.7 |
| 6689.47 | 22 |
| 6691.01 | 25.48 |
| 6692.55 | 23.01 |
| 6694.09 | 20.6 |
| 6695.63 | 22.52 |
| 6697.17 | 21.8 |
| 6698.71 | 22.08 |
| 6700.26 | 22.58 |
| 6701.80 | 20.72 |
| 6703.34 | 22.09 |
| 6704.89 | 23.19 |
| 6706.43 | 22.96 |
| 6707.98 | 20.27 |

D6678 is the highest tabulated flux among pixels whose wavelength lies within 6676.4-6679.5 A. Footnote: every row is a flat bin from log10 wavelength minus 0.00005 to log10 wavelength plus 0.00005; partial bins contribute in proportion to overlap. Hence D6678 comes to 25.07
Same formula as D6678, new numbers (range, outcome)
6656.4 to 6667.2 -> 23.64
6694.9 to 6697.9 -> 22.52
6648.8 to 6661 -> 28.03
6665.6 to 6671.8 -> 24.82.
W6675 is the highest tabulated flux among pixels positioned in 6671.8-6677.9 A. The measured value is 24.68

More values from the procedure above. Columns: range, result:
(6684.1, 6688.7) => 23.53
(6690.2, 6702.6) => 25.48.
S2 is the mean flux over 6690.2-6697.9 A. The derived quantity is 22.7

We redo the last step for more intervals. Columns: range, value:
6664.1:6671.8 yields 22.3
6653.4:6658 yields 24.3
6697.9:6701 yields 22.3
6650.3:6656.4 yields 24.4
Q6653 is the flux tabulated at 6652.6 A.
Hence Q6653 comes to 23.52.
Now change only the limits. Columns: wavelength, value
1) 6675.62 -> 22.51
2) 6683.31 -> 23.74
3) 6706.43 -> 22.96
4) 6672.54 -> 24.68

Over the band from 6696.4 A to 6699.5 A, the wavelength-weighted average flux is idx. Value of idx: 21.9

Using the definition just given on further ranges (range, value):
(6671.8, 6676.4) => 22.4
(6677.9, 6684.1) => 23.6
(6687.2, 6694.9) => 22.4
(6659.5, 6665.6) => 21.2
